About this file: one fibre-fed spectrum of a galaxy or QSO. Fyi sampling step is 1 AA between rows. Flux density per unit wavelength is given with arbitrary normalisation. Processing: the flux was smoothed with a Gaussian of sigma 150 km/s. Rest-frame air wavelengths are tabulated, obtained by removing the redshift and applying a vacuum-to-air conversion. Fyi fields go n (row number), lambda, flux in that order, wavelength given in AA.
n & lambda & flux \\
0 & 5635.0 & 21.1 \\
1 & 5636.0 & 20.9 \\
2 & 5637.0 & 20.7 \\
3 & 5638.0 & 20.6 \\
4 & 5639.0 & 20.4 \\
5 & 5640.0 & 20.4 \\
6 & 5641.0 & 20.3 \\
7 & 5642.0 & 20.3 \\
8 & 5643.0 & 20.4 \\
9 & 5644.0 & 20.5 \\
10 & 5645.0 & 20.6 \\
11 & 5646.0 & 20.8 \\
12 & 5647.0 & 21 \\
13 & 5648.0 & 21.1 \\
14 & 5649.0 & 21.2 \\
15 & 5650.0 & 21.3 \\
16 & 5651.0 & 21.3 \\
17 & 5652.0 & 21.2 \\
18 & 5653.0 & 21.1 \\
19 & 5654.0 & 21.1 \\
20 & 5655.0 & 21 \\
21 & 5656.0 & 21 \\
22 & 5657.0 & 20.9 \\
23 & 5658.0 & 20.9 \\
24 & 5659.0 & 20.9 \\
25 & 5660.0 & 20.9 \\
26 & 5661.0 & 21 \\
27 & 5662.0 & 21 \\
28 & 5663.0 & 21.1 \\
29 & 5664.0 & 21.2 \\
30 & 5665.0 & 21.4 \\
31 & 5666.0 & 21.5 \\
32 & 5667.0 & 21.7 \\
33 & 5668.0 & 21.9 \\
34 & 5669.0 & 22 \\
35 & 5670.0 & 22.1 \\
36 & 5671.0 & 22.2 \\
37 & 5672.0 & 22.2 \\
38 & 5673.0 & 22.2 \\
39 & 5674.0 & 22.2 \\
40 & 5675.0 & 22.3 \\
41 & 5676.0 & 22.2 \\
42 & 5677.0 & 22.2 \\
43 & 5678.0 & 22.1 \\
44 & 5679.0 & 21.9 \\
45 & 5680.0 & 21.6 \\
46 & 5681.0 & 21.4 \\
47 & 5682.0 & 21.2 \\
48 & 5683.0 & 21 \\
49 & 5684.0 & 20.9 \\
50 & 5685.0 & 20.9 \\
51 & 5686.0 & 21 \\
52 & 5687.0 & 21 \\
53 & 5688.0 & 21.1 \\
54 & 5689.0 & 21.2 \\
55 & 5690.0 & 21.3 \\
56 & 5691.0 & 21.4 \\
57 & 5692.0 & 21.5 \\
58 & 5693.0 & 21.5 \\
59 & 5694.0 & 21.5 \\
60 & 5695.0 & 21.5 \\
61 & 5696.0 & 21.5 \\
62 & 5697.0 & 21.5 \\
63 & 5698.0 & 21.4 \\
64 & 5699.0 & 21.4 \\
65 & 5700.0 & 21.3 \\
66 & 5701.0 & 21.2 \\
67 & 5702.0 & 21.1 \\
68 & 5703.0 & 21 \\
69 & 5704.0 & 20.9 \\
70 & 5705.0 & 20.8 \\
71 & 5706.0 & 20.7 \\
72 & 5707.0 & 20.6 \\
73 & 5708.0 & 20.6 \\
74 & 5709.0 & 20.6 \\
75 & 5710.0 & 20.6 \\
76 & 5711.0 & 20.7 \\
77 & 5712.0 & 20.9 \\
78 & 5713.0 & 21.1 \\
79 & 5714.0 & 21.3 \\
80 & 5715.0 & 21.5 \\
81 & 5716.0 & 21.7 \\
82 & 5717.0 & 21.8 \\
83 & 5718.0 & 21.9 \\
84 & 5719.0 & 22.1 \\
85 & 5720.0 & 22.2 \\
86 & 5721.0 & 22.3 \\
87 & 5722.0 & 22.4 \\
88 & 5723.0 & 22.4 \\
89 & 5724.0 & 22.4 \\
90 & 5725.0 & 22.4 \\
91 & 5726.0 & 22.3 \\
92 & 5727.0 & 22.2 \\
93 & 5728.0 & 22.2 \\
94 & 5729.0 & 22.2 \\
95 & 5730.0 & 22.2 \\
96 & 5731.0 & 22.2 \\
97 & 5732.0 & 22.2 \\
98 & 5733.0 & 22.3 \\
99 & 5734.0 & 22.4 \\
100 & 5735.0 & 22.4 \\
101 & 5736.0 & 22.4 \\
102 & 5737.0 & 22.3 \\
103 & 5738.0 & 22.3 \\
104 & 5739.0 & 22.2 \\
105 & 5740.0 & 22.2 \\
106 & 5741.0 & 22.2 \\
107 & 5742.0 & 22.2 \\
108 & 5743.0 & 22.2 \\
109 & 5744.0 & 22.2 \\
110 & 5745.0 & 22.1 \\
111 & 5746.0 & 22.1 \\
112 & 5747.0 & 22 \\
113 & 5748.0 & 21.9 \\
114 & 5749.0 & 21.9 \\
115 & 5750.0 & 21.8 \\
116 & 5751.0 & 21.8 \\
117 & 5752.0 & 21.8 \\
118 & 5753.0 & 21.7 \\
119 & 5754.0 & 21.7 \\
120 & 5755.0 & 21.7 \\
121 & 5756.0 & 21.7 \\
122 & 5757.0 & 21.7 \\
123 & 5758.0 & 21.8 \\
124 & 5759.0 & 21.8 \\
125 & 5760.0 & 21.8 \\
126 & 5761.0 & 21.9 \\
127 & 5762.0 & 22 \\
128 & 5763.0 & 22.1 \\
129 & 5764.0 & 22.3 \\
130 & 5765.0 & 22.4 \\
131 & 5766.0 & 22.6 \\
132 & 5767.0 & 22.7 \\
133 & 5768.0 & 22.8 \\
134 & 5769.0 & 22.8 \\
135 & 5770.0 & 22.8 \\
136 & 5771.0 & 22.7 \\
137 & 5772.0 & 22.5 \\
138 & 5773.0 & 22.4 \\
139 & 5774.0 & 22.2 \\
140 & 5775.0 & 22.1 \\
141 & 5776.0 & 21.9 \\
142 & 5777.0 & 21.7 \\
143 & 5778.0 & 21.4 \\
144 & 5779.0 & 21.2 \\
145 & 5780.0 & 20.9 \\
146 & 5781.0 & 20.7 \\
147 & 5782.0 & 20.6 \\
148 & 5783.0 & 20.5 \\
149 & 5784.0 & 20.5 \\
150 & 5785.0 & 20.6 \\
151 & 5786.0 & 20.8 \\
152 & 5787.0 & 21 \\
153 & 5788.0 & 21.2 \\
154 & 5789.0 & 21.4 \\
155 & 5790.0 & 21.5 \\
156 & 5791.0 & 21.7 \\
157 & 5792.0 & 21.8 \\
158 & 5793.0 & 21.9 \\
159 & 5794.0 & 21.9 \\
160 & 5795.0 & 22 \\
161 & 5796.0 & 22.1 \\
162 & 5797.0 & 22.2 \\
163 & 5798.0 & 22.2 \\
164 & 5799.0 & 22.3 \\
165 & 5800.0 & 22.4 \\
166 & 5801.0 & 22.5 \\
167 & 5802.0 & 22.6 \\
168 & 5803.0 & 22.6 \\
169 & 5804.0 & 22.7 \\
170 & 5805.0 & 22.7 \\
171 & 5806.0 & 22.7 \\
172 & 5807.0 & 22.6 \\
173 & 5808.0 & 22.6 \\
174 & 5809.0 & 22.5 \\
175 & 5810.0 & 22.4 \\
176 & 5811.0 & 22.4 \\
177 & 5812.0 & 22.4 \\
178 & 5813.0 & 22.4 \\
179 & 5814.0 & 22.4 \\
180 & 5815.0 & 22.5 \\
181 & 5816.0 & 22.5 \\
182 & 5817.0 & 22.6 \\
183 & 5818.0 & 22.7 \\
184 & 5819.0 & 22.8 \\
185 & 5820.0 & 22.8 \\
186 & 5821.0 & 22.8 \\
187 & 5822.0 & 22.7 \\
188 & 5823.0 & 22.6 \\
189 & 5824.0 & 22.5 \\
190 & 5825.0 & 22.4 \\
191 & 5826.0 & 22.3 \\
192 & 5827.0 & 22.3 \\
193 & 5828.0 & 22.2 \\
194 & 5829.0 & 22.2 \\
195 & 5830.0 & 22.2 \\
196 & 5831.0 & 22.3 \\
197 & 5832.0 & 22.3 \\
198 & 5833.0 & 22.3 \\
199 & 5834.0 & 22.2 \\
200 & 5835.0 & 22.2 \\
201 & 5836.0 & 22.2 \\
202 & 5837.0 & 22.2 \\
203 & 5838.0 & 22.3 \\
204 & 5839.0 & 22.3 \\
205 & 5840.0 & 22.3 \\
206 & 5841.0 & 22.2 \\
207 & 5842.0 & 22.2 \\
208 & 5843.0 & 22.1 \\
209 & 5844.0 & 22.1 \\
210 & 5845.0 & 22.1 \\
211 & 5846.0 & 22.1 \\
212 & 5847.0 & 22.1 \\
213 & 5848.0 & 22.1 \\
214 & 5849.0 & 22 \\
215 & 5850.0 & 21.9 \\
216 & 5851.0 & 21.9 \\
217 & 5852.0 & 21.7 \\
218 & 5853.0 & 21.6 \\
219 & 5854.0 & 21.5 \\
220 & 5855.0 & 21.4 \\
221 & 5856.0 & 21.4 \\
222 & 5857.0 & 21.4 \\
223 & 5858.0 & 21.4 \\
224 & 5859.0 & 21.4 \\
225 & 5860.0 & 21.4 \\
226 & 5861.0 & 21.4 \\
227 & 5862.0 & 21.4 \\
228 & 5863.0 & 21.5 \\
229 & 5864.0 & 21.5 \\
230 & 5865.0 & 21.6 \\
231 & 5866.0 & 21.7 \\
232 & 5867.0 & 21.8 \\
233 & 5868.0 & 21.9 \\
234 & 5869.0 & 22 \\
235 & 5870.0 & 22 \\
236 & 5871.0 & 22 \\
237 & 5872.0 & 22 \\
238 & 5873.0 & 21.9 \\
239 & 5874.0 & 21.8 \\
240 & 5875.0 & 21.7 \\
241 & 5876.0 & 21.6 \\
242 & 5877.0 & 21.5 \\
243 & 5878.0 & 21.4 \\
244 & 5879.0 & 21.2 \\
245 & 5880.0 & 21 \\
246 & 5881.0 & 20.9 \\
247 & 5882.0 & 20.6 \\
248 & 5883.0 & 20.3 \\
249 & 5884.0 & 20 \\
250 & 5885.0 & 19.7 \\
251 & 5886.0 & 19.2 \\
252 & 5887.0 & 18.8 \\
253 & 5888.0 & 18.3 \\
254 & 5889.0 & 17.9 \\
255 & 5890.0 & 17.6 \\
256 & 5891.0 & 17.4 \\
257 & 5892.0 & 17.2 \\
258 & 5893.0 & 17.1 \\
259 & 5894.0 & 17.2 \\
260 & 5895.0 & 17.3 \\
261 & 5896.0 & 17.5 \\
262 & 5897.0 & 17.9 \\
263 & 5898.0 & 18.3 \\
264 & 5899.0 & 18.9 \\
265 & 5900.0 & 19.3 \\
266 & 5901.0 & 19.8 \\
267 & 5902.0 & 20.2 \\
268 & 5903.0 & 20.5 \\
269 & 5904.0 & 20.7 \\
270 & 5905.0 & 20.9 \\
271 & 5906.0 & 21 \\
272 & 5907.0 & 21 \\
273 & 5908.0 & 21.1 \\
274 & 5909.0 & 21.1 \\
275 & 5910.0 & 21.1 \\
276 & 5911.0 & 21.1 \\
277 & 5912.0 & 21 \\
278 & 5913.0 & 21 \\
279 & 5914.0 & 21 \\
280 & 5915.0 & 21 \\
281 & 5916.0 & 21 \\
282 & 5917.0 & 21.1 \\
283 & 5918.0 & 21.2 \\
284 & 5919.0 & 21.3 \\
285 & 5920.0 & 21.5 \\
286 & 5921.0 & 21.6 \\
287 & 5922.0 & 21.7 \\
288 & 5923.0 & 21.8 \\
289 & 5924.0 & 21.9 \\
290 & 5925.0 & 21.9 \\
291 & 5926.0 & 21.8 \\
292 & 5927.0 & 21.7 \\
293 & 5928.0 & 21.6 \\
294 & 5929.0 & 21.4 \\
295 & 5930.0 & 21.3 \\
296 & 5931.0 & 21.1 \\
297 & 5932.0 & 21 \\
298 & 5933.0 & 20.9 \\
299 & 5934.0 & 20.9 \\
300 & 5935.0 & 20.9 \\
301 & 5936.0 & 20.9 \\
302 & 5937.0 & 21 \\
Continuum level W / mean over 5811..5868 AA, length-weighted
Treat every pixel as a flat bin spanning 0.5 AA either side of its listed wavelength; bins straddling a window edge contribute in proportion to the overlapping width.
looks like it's 22.1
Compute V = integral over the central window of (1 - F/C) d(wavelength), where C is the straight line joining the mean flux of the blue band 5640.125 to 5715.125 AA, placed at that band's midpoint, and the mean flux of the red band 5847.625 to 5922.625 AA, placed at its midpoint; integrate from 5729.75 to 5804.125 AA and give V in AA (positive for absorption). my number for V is -3.4 AA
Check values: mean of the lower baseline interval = 21.2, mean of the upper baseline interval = 20.6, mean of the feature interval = 21.9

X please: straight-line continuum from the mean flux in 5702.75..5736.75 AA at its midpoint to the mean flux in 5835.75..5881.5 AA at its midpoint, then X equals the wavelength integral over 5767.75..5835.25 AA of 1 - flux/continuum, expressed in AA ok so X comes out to -1.1 AA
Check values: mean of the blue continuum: 21.7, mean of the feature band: 22.1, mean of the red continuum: 21.8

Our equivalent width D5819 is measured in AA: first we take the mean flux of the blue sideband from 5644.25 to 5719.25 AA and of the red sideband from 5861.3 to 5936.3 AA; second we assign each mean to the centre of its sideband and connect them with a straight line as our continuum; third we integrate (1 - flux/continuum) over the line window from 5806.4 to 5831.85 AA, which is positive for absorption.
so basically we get -2.0 AA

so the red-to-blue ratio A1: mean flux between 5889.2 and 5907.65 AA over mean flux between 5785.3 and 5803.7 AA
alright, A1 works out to 0.9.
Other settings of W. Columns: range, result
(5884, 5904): 18.5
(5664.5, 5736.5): 21.6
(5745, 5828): 22.1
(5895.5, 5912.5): 20.1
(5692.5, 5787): 21.8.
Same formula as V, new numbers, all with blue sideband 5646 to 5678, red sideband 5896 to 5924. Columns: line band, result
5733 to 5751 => -0.8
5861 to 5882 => -0.8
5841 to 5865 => -1.0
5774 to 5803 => -0.8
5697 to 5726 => -0.2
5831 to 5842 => -0.7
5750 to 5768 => -0.7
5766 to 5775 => -0.6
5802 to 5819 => -1.3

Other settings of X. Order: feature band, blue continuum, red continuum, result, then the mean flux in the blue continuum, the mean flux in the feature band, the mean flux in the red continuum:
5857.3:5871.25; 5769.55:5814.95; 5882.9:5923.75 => -0.7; 21.9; 21.6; 19.9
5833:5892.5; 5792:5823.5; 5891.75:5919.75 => -0.5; 22.5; 21.2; 20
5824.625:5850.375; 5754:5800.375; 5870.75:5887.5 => -1.1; 21.8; 22.2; 20.9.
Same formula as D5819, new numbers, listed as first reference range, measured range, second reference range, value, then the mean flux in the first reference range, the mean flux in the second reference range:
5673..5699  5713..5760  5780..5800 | -1.3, 21.5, 21.4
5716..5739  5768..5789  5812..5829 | 0.8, 22.2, 22.5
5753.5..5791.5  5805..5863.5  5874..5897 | -4.9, 21.7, 19.4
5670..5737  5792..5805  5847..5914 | -0.8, 21.6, 20.6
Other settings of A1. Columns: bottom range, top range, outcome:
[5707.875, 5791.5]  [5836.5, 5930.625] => 0.96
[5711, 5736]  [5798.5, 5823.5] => 1.02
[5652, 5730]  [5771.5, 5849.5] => 1.03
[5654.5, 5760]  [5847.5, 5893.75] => 0.96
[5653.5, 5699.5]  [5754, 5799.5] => 1.02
